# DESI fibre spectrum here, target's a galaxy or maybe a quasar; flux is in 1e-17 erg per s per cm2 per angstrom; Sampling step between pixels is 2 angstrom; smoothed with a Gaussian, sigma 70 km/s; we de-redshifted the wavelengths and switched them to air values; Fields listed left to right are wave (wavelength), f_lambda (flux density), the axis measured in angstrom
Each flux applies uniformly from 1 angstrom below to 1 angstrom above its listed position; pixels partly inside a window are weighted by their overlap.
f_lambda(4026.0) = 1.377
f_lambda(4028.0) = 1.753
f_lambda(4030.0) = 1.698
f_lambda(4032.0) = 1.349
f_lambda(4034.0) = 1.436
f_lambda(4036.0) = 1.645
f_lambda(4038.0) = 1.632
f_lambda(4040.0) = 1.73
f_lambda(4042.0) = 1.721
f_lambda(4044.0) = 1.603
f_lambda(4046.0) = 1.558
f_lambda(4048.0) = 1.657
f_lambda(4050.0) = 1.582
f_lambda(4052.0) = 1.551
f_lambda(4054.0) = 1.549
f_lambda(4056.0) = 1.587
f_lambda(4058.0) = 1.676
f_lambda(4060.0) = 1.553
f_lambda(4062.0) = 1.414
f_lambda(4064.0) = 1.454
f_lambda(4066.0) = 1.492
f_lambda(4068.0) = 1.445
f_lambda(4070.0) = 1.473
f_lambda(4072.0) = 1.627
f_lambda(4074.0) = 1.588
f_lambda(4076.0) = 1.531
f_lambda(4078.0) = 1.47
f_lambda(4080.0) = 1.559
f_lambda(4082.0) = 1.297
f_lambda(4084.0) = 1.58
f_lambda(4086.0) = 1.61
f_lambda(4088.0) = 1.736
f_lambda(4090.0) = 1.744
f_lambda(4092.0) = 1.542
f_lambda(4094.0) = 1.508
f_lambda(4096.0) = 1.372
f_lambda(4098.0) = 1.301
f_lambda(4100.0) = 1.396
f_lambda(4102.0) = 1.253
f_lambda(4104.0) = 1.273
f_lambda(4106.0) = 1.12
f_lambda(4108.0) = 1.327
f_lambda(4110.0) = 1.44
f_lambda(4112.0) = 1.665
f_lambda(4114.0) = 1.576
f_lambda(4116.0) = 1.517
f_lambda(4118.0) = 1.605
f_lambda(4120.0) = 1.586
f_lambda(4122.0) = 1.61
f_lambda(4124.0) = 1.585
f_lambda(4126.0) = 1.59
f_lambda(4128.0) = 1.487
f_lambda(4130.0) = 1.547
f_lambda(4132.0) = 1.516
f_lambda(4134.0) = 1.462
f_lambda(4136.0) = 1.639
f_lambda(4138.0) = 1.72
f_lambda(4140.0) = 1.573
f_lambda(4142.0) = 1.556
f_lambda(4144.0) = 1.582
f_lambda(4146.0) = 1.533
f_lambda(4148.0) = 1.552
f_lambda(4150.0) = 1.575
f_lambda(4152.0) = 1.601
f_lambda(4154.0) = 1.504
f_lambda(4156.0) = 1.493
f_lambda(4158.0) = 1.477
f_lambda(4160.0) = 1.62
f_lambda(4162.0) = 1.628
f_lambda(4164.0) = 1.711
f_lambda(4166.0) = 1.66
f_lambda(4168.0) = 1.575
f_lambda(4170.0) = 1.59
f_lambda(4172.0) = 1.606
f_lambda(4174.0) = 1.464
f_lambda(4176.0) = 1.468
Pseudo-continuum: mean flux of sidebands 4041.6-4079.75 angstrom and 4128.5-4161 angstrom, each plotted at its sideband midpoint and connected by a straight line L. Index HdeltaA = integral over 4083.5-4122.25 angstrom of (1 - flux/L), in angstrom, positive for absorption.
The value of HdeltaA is 1.8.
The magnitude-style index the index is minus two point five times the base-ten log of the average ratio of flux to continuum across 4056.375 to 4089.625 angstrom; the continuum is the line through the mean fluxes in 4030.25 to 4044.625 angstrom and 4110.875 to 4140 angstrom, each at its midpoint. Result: 0.035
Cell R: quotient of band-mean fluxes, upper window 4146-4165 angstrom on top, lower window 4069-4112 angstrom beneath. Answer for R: 1.1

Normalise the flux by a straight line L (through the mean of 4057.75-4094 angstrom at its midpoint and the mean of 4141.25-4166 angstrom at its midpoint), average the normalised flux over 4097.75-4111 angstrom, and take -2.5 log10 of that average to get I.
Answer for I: 0.19 mag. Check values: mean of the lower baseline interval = 1.54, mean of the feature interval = 1.3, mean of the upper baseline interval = 1.57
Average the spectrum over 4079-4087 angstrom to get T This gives 1.51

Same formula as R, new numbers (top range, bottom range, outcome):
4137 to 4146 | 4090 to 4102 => 1.11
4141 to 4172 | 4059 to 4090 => 1.03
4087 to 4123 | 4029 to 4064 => 0.93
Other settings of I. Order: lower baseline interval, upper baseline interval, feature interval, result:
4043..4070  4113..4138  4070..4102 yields 0.03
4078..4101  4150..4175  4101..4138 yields 0.03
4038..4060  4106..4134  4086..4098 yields 0.00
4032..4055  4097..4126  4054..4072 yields 0.02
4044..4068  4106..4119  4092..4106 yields 0.12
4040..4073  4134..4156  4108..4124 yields 0.01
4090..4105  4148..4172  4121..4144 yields -0.05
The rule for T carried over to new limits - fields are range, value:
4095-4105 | 1.32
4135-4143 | 1.62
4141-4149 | 1.56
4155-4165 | 1.59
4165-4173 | 1.61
